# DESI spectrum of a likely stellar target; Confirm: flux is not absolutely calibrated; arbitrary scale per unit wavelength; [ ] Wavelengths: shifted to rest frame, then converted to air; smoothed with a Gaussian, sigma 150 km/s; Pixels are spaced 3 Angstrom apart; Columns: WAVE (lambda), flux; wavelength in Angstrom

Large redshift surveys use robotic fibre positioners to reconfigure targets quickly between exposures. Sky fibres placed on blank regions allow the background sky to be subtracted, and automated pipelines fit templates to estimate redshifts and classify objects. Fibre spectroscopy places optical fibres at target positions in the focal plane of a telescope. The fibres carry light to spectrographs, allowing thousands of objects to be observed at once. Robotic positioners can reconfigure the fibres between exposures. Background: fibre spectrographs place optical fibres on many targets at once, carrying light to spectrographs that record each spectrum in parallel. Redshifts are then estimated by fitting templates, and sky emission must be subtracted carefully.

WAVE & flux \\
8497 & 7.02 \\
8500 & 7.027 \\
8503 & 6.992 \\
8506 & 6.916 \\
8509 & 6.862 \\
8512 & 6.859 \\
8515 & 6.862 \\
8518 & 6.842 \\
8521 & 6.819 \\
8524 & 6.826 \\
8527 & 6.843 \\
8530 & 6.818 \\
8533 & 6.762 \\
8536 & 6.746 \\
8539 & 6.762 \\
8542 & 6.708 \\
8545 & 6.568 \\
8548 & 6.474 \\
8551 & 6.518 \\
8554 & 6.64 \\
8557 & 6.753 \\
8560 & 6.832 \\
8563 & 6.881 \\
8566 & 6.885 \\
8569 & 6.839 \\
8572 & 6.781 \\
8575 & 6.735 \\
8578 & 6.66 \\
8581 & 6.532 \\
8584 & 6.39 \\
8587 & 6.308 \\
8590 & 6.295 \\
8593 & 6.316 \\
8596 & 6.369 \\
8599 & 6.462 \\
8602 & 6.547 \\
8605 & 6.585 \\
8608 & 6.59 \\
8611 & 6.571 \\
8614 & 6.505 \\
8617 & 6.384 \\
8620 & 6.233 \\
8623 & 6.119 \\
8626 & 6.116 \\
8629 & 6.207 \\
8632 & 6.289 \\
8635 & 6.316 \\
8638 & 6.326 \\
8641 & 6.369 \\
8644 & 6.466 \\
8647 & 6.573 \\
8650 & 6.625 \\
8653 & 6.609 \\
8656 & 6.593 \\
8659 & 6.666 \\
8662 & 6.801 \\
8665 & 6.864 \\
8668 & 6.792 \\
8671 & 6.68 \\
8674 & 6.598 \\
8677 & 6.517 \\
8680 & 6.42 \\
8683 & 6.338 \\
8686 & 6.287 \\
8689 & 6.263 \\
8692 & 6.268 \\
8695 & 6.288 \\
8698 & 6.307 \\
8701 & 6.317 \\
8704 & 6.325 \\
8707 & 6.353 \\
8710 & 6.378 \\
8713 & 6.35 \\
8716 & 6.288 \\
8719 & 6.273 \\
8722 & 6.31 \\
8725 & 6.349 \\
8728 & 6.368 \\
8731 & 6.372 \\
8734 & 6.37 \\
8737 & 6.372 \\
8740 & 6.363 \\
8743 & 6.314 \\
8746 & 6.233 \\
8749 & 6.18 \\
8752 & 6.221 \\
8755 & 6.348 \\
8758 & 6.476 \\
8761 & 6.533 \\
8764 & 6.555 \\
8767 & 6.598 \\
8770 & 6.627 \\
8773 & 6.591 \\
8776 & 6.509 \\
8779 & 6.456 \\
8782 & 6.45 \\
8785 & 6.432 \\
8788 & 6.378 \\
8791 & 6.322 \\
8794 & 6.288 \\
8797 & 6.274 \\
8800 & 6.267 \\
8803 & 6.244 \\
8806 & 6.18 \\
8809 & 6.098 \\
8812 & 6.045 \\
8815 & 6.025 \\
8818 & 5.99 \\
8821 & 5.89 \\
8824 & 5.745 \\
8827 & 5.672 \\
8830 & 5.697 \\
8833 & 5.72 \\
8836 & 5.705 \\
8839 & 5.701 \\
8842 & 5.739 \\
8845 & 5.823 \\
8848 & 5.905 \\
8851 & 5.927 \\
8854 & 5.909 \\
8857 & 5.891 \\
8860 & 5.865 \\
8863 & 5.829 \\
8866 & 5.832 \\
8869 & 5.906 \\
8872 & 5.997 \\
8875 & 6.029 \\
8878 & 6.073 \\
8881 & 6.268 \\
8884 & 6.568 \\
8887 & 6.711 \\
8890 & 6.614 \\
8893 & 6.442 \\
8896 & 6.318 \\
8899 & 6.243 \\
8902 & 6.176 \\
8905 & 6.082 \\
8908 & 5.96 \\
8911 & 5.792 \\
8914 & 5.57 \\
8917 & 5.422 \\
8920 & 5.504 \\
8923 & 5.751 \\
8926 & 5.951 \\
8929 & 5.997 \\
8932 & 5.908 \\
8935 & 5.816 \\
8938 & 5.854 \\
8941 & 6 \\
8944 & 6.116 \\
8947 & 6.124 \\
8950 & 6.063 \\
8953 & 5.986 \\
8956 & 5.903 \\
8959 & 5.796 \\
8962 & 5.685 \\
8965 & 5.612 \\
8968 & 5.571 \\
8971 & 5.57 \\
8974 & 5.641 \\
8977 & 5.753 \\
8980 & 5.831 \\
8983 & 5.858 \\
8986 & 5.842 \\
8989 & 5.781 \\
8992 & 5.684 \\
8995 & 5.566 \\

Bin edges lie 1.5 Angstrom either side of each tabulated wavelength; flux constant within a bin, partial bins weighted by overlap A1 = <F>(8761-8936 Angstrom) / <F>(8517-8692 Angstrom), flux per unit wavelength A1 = 0.9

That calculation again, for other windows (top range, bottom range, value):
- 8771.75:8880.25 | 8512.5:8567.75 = 0.89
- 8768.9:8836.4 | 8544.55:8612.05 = 0.94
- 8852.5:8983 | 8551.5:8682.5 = 0.91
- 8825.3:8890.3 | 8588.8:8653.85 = 0.93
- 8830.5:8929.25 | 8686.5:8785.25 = 0.94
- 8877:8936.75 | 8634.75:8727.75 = 0.94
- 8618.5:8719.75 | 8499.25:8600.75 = 0.96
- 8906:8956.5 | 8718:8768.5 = 0.92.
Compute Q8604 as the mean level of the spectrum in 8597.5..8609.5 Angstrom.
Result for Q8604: 6.55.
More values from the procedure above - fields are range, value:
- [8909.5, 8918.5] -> 5.59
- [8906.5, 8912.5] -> 5.88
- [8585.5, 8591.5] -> 6.3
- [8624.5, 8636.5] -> 6.23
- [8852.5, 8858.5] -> 5.9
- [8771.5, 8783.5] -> 6.5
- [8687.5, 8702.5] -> 6.29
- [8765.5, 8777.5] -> 6.58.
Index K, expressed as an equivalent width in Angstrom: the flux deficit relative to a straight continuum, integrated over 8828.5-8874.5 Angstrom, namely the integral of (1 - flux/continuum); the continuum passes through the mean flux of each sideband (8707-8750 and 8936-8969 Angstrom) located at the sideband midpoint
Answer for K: 1.9 Angstrom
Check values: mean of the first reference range 6.33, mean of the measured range 5.83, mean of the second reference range 5.89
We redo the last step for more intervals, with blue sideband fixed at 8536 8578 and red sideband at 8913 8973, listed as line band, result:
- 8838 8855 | 0.57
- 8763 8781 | -0.98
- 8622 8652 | 0.84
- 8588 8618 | 0.68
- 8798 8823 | 0.14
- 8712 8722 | 0.06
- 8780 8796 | -0.51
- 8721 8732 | -0.05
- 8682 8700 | 0.32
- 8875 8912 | -2.12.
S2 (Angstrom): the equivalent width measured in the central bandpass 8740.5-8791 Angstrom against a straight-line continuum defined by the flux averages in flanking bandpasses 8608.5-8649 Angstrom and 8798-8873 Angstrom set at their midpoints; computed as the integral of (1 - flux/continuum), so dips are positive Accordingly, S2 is -3.1 Angstrom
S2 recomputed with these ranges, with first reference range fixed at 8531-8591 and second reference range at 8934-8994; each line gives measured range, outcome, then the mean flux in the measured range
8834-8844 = 0.6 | 5.72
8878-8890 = -1.0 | 6.47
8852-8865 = 0.4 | 5.87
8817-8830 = 0.7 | 5.8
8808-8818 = 0.1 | 6.04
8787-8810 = -0.3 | 6.26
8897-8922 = 0.4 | 5.85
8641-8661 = -0.3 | 6.58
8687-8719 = 0.3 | 6.31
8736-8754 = 0.0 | 6.28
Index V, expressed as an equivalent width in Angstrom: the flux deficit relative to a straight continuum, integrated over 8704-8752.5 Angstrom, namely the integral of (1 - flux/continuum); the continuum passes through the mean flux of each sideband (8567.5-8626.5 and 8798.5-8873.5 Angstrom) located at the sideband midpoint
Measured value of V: -1.3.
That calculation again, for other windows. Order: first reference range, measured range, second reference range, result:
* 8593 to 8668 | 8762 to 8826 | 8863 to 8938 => -0.8 Angstrom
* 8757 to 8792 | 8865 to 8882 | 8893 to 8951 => 0.3 Angstrom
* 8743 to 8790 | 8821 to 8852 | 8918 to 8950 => 2.2 Angstrom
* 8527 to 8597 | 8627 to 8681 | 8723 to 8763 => -0.4 Angstrom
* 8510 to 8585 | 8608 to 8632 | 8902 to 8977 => 0.9 Angstrom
